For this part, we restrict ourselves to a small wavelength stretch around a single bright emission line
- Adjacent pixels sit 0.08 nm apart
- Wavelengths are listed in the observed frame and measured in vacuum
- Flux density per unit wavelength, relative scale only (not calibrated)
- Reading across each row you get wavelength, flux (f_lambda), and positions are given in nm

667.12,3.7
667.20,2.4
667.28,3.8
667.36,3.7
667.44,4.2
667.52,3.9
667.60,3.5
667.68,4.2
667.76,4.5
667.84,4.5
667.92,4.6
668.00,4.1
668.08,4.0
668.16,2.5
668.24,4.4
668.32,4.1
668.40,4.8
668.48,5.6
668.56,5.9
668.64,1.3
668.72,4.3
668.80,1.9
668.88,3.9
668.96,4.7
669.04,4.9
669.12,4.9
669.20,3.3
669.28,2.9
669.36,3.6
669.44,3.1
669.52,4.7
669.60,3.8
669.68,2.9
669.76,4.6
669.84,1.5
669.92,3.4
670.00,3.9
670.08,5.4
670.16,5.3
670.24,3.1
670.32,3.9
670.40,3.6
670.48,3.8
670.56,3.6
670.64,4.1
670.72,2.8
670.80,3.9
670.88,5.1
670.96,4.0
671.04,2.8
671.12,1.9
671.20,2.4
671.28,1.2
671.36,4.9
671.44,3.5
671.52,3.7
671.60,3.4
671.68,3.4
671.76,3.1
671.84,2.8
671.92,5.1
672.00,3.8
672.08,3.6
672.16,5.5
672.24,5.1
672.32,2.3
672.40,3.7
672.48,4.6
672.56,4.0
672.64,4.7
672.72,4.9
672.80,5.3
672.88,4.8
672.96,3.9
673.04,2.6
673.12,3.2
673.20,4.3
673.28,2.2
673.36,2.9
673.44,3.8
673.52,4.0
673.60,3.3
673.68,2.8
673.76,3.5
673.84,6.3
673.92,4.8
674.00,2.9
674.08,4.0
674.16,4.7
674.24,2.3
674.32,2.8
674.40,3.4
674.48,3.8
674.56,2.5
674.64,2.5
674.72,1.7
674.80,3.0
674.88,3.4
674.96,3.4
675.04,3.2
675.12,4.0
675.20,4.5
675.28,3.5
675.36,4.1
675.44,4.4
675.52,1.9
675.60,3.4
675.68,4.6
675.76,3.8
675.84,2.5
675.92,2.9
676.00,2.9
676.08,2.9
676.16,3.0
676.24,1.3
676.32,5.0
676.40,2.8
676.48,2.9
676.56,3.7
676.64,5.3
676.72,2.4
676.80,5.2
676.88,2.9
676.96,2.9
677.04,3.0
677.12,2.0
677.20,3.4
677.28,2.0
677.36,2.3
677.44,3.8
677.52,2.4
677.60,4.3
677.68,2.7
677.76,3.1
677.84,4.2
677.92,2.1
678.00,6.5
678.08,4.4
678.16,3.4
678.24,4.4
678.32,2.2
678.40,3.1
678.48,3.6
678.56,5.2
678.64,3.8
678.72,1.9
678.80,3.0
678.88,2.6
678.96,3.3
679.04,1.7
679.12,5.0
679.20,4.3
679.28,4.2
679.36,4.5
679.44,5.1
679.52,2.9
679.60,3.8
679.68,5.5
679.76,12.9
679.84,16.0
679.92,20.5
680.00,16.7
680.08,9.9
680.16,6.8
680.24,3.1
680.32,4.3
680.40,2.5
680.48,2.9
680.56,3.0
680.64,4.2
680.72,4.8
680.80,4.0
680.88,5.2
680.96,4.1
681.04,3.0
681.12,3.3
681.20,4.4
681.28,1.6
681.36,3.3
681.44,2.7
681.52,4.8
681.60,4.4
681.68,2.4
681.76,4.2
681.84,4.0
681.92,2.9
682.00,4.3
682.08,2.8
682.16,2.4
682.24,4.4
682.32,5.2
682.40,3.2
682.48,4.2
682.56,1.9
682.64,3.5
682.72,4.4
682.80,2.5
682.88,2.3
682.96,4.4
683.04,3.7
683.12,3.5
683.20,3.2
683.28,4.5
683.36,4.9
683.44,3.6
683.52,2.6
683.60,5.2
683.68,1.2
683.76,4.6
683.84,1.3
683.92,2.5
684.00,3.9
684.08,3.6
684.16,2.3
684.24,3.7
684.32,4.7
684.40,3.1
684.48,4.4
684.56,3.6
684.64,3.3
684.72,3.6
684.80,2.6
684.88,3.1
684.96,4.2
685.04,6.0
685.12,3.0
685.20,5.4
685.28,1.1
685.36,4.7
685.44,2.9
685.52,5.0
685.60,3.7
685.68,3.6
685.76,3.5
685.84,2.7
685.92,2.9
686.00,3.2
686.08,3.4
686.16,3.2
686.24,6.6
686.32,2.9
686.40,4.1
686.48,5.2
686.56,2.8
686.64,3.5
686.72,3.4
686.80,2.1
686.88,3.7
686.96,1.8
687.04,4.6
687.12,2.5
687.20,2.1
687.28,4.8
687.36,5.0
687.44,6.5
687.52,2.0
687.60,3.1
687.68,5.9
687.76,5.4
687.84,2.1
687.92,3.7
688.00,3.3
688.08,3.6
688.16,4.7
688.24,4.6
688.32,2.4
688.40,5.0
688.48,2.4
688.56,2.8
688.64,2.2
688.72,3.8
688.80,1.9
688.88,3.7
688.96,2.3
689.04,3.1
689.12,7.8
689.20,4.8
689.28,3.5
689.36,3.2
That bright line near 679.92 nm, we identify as Hbeta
